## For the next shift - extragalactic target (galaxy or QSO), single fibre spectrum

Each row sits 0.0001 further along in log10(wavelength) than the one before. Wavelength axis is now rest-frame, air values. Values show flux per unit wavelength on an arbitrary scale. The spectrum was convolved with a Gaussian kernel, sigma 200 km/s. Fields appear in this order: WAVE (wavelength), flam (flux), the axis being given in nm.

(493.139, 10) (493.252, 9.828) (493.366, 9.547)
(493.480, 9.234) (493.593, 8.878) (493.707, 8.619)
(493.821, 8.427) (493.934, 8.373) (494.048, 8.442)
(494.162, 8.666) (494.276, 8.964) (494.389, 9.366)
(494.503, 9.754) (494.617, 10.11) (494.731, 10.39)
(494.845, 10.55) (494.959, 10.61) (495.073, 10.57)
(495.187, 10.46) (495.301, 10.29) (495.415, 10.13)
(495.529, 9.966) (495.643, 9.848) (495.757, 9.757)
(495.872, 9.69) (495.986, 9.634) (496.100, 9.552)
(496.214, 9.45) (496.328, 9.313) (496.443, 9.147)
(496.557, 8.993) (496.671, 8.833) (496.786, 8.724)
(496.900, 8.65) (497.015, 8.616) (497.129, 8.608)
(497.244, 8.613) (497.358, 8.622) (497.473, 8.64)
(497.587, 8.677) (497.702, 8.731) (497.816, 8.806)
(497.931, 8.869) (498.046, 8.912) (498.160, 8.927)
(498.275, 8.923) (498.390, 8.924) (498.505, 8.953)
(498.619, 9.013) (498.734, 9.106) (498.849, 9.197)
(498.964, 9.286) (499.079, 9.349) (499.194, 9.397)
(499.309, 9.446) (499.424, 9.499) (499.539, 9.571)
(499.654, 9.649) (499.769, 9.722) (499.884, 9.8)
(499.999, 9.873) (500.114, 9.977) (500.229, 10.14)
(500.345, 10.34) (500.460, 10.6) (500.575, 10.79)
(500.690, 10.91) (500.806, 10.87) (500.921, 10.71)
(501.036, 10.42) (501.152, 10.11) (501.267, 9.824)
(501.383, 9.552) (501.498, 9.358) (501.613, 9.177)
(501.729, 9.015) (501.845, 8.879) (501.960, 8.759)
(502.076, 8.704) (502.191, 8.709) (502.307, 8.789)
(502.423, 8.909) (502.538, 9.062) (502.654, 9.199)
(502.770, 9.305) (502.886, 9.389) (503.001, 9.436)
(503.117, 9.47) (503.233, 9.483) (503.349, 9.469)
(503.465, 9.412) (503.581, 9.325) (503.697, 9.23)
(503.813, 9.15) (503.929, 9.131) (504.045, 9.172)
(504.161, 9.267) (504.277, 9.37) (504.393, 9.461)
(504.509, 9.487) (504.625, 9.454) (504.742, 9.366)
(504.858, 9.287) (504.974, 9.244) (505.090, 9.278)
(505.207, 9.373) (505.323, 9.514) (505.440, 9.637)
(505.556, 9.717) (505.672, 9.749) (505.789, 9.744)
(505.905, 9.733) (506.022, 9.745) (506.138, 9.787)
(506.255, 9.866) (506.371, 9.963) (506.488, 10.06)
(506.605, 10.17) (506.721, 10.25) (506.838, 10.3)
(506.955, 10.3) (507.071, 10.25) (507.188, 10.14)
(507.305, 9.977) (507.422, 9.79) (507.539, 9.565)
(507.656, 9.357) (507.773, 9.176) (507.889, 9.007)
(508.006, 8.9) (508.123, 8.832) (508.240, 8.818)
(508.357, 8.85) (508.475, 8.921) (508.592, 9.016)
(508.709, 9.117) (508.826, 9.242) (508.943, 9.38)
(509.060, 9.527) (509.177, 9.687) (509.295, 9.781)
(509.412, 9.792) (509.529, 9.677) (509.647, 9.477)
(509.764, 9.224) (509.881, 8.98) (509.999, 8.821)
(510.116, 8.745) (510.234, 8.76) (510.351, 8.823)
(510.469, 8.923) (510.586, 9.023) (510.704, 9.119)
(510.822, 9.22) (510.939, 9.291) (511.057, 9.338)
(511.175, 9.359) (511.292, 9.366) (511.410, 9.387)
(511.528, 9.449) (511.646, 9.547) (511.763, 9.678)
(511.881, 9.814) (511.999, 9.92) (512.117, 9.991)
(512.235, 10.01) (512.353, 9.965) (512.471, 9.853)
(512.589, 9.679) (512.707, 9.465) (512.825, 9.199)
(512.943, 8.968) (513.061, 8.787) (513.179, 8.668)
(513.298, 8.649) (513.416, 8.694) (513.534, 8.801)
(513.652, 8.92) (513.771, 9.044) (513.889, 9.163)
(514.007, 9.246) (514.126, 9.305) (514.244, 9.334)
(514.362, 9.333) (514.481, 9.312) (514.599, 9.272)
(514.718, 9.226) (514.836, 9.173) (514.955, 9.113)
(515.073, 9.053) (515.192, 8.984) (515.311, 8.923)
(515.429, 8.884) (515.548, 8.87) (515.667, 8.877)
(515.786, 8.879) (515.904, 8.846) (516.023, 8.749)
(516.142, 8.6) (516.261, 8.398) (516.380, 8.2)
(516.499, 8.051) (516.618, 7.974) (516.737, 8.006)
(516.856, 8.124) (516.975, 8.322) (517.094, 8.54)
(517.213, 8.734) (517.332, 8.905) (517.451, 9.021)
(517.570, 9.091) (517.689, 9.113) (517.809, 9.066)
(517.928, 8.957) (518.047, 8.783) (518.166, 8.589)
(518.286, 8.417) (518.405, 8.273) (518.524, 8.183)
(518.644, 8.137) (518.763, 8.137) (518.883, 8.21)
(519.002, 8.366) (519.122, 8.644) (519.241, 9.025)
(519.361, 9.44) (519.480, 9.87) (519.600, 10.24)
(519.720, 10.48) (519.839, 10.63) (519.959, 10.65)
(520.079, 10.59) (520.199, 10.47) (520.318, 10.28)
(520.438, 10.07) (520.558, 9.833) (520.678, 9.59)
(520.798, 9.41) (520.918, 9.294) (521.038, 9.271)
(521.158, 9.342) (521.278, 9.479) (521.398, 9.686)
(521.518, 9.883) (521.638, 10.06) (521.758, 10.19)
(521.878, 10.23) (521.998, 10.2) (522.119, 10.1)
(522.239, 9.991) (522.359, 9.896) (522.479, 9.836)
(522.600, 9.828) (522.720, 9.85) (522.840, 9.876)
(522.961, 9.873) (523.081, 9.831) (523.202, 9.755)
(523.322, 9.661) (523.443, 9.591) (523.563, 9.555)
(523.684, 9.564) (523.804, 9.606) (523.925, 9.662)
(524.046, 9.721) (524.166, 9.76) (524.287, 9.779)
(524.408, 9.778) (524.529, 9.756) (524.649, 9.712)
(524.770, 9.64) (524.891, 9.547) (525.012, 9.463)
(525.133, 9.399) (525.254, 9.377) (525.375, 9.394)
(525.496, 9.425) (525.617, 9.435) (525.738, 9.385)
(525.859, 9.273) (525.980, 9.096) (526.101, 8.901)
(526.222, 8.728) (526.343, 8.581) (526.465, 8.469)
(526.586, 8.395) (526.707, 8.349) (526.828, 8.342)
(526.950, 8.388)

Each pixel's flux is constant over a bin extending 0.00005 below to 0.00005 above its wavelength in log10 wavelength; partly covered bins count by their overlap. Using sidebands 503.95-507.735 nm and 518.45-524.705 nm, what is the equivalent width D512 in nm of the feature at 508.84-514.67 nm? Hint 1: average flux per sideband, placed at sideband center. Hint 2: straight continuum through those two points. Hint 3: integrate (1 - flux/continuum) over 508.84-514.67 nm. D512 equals 0.23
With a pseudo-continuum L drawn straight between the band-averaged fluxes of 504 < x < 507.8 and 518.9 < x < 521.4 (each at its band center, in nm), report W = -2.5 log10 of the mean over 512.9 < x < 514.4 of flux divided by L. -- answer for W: 0.08 mag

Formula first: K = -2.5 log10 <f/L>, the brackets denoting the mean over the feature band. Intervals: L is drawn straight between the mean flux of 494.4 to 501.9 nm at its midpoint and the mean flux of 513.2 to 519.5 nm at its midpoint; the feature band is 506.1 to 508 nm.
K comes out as -0.08 mag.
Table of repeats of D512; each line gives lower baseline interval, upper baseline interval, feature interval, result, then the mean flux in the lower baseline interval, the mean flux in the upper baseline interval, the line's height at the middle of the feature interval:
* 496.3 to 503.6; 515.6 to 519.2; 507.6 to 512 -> -0.17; 9.34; 8.54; 8.89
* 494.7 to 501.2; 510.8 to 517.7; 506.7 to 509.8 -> -0.08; 9.56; 9.06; 9.24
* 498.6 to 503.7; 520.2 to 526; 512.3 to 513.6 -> 0.07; 9.57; 9.7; 9.64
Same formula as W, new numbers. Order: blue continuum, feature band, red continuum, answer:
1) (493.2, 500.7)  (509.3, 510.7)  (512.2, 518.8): -0.01 mag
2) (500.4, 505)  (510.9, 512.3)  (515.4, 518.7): -0.08 mag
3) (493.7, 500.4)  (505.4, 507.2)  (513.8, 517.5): -0.10 mag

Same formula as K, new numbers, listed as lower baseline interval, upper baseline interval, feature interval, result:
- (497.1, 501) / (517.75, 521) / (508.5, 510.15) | 0.01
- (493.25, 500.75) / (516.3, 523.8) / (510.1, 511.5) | 0.03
